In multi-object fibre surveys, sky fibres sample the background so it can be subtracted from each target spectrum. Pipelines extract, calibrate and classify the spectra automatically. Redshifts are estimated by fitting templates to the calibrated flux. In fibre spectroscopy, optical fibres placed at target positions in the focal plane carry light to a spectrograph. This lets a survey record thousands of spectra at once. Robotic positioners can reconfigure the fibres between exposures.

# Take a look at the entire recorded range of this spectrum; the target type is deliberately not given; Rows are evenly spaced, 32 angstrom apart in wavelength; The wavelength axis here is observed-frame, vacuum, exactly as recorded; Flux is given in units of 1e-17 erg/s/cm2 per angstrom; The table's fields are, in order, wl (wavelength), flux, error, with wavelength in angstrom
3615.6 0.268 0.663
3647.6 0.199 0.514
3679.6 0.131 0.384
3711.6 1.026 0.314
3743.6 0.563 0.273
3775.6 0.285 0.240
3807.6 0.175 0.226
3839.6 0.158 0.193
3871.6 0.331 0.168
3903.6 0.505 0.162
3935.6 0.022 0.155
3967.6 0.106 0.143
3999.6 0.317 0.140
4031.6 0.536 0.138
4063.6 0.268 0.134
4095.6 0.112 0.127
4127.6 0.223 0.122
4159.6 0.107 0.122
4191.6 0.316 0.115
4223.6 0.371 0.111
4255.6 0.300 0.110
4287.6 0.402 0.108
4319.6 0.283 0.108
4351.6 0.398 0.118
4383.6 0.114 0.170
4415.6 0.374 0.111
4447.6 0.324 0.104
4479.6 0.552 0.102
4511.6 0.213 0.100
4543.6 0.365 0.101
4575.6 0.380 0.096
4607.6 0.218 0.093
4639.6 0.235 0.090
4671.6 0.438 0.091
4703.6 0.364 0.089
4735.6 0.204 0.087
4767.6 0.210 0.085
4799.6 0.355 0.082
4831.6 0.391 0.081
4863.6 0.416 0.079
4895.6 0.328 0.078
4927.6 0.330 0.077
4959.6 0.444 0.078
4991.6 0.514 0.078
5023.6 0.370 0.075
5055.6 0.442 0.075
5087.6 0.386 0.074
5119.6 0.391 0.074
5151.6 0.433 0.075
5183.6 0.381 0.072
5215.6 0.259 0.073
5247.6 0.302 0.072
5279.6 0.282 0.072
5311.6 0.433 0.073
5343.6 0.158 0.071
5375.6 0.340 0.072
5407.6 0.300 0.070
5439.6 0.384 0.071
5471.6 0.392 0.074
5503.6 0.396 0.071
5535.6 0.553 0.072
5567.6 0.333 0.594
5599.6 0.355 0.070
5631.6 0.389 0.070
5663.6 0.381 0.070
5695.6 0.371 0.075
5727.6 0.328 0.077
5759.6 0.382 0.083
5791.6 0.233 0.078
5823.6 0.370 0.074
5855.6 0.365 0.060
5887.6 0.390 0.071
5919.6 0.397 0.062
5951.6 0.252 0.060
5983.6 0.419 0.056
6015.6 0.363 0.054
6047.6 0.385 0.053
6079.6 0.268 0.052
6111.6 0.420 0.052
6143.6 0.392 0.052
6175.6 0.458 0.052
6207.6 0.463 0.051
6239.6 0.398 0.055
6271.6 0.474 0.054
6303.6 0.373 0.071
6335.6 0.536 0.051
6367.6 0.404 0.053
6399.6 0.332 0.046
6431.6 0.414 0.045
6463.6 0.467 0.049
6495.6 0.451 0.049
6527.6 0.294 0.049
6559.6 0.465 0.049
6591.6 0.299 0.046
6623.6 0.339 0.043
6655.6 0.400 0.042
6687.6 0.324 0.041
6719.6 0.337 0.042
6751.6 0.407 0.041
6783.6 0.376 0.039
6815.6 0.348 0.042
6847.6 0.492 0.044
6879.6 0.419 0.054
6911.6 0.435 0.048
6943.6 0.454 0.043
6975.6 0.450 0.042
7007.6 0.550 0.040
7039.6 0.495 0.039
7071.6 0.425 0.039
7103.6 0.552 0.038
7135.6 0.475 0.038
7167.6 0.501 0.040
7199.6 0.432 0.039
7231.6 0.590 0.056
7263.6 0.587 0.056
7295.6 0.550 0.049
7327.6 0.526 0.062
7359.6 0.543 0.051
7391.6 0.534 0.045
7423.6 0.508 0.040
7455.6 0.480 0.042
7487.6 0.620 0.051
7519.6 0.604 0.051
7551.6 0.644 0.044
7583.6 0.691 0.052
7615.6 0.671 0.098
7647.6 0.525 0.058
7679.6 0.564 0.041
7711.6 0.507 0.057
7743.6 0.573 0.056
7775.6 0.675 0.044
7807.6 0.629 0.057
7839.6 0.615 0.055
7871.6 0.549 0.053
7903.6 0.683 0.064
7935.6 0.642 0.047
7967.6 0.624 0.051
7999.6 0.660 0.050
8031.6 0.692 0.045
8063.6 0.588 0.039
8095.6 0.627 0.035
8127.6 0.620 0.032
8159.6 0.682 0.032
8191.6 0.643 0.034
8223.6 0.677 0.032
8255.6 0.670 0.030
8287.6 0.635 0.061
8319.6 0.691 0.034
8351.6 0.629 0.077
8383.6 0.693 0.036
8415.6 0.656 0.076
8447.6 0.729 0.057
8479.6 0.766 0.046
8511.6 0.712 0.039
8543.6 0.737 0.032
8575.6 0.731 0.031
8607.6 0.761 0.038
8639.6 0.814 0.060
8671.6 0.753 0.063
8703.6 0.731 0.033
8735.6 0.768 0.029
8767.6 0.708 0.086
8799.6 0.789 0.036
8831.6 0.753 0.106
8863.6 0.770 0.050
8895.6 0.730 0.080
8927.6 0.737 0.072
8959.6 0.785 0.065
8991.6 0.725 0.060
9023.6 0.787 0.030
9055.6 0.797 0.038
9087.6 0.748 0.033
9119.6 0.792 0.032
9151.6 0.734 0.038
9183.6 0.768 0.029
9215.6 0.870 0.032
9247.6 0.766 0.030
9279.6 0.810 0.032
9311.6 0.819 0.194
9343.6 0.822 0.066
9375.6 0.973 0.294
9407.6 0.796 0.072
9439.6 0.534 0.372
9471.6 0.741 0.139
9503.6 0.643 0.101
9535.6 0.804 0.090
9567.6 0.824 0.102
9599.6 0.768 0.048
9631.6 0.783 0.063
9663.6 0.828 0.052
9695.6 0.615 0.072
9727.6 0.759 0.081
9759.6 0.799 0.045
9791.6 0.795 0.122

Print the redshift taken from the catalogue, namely 0.875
